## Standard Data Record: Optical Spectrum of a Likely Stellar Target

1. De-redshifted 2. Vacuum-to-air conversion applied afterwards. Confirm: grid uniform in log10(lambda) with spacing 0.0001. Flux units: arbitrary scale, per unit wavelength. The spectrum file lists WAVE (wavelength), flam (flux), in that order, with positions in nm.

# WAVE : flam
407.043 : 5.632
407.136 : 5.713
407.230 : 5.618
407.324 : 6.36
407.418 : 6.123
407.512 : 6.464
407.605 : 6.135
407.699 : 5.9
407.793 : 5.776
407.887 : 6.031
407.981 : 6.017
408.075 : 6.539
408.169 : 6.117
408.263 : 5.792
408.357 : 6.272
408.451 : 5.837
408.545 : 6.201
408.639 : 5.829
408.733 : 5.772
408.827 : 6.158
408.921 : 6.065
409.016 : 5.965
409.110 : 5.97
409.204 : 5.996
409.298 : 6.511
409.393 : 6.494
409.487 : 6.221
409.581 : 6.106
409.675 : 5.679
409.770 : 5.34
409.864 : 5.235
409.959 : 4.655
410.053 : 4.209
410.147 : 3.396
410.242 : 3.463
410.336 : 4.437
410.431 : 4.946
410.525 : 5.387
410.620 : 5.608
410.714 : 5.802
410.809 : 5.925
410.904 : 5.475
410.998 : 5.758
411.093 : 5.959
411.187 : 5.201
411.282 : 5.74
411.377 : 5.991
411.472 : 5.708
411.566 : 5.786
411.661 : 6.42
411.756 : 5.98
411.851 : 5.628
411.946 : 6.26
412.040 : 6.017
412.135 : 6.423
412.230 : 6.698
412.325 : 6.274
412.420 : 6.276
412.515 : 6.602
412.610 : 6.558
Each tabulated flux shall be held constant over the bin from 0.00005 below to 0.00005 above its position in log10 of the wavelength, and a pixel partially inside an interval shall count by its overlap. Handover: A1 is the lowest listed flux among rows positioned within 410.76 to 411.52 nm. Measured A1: 5.201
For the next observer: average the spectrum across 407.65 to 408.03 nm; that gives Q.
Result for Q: 5.93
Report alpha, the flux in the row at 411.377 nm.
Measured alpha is 5.991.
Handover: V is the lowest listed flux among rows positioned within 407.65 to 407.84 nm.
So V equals 5.776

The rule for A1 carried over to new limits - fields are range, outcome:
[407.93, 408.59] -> 5.792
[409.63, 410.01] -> 4.655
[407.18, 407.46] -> 5.618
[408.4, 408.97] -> 5.772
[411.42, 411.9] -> 5.628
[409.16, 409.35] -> 5.996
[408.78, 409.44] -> 5.965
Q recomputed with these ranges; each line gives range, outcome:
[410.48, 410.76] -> 5.6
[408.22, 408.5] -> 5.97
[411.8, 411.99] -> 5.93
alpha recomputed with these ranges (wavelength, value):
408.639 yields 5.829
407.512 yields 6.464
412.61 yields 6.558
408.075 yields 6.539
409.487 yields 6.221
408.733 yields 5.772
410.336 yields 4.437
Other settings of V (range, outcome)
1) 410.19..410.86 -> 3.463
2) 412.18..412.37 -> 6.274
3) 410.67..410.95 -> 5.475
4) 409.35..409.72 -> 5.679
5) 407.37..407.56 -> 6.123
